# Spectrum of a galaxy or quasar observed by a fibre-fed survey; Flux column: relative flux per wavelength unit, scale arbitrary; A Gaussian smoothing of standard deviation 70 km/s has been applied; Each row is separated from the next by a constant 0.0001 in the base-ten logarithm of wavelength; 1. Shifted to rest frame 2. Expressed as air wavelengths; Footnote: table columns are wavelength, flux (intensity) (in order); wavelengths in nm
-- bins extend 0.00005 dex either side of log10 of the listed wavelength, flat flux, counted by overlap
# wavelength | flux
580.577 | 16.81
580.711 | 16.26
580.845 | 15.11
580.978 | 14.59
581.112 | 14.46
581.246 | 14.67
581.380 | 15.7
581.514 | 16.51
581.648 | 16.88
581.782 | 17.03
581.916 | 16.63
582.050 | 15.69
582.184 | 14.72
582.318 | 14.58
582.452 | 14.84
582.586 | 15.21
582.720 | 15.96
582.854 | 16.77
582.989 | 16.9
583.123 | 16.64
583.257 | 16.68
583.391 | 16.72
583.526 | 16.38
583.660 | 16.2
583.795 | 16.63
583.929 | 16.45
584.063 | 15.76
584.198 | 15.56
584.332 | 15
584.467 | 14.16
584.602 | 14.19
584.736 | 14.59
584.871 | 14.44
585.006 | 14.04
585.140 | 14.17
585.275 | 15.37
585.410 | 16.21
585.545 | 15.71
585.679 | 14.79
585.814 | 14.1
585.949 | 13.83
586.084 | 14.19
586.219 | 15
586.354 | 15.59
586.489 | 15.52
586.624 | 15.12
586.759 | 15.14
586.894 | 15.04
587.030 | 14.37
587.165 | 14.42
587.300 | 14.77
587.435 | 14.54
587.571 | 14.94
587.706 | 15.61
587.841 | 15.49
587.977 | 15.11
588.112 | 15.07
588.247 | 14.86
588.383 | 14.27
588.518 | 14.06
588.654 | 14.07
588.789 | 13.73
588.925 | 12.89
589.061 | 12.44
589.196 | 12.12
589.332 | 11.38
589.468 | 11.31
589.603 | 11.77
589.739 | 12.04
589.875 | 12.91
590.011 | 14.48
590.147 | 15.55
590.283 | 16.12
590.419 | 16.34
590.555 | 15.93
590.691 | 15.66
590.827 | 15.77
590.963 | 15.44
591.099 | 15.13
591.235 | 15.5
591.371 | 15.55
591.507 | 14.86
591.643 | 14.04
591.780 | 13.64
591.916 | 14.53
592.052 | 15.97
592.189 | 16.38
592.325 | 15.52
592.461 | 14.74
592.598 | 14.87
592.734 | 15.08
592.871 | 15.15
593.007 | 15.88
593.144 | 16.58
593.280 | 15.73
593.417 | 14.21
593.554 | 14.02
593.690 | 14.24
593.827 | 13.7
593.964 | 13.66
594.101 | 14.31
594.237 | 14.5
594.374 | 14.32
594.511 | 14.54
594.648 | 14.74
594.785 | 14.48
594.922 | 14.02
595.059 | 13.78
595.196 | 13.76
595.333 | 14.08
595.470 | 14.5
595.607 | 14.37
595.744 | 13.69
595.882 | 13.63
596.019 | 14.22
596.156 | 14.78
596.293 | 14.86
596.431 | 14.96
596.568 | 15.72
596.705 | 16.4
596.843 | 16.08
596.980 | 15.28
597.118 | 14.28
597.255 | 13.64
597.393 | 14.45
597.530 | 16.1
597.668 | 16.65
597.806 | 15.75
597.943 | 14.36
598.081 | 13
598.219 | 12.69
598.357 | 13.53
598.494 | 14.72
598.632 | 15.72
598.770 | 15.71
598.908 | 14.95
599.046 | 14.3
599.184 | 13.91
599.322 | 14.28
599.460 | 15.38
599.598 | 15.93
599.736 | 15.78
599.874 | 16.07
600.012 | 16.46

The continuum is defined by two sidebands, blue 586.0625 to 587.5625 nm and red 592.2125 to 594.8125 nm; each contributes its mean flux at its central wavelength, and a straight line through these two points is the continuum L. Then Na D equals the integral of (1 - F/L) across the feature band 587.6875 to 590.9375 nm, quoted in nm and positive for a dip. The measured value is 0.16 nm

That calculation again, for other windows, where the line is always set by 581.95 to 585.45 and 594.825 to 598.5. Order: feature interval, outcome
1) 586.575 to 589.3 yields 0.15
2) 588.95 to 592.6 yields 0.14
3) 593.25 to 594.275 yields 0.04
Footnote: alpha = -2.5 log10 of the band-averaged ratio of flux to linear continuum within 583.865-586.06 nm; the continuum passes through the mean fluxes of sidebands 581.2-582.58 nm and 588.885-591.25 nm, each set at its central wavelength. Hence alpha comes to 0.01 mag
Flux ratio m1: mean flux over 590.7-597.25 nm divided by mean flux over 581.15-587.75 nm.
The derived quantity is 0.96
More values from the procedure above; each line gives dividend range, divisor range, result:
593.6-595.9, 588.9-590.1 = 1.14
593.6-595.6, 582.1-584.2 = 0.89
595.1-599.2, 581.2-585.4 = 0.94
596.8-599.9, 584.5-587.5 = 1.01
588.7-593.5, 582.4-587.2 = 0.95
